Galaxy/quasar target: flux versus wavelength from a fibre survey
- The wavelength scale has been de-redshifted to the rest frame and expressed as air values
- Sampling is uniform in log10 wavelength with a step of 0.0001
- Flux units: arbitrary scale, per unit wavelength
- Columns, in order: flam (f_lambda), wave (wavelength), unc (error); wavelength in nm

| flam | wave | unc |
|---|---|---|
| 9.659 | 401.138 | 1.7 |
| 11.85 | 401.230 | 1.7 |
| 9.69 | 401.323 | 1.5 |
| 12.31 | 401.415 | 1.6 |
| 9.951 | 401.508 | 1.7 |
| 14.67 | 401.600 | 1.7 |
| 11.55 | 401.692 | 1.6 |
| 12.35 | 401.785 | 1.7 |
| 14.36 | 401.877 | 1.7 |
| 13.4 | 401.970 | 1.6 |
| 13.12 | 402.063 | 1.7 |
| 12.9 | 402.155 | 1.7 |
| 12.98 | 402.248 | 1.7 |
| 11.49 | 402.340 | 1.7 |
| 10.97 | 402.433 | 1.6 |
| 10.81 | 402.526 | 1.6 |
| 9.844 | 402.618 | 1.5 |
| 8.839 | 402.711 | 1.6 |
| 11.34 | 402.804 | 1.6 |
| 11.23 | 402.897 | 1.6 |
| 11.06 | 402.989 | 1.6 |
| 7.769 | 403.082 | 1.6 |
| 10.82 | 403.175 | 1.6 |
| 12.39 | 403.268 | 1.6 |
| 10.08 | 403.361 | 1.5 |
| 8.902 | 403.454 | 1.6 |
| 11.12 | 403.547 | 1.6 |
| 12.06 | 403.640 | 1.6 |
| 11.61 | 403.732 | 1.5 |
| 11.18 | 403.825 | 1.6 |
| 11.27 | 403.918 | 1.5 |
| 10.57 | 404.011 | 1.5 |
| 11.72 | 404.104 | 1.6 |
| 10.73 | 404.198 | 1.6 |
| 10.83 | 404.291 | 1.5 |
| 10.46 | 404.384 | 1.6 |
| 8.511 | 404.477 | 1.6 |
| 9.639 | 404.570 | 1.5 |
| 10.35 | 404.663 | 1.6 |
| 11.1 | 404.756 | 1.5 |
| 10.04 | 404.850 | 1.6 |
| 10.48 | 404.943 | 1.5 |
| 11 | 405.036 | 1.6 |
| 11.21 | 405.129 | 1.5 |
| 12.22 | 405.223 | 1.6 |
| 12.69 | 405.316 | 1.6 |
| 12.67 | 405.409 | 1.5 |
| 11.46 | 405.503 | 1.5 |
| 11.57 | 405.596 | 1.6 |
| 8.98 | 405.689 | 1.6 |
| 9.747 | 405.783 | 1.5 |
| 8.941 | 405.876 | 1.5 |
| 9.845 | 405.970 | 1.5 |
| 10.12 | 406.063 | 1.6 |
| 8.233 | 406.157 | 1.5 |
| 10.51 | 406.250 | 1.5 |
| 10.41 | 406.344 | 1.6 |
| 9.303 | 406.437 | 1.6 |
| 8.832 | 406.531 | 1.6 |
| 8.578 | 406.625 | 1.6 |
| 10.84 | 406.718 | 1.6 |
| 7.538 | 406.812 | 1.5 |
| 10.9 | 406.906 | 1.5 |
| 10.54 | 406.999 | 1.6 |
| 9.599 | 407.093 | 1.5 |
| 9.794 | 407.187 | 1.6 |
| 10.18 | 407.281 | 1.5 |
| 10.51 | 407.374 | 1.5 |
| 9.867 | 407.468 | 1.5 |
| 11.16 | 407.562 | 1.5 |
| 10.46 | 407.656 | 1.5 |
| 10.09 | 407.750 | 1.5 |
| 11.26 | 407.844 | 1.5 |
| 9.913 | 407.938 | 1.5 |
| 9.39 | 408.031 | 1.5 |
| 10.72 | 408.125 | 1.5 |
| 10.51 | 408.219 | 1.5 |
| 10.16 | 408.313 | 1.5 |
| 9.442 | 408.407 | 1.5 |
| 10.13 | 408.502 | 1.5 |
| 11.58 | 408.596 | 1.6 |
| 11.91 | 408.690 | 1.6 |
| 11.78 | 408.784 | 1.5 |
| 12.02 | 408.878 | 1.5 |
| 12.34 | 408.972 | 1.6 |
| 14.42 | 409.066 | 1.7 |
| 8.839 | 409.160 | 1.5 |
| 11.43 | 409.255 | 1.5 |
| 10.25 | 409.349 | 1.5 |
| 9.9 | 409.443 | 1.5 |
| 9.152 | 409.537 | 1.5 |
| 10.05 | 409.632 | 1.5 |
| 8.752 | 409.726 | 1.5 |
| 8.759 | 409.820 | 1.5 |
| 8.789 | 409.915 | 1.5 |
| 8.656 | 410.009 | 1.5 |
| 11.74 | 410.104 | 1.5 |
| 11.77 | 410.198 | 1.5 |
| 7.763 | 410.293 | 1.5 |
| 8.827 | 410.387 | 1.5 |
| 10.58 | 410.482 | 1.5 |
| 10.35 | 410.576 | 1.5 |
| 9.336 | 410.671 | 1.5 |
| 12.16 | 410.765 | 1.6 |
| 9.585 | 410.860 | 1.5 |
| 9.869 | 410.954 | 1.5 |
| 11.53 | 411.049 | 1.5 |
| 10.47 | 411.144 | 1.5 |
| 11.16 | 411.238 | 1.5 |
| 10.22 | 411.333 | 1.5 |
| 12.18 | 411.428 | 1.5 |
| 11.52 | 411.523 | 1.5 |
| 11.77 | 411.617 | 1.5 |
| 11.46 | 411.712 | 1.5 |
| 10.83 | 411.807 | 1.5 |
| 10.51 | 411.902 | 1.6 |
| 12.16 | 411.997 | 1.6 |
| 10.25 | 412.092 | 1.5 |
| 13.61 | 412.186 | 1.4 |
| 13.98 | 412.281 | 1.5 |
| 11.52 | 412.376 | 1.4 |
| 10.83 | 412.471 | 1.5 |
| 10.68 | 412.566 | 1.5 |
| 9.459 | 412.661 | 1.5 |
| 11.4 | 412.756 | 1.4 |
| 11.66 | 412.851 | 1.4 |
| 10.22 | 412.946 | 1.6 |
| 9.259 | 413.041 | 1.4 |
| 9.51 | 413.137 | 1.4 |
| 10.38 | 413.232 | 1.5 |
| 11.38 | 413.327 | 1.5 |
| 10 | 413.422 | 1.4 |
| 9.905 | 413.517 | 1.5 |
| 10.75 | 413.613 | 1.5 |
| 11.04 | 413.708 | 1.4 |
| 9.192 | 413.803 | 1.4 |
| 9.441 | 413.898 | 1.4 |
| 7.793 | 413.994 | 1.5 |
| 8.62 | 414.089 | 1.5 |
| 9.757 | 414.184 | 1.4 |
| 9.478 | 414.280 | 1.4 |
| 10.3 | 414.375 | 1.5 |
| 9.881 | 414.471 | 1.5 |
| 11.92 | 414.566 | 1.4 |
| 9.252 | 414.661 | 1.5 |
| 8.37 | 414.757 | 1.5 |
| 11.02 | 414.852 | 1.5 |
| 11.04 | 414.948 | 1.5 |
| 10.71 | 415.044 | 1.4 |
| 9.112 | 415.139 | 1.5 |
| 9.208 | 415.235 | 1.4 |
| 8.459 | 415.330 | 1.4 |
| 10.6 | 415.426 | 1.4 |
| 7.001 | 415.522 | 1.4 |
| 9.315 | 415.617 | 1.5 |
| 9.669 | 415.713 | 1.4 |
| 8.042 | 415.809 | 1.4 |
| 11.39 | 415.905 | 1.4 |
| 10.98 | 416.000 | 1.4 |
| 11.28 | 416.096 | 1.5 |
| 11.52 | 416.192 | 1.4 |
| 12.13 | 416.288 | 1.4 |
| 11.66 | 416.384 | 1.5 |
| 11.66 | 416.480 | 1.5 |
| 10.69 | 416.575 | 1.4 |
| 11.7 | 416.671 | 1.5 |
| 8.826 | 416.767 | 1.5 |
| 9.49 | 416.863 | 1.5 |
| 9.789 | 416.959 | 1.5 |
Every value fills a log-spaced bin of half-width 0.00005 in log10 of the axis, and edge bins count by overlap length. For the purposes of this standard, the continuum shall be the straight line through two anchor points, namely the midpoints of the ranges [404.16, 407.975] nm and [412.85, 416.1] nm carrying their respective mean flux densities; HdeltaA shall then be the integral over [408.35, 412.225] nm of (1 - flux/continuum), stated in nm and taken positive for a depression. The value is -0.239 nm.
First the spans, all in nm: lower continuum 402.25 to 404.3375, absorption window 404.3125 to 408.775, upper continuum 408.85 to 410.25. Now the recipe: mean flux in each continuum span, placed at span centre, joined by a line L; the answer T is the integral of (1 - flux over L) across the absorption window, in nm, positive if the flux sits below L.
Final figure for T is 0.13 nm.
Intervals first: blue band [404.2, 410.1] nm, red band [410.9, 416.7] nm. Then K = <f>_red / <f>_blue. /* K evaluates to 1.0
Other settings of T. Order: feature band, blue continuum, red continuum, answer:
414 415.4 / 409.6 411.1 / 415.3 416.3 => 0.03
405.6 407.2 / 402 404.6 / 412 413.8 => 0.19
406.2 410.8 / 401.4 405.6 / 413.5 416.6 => 0.21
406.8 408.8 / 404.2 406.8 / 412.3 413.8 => 0.00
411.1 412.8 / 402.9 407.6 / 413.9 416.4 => -0.21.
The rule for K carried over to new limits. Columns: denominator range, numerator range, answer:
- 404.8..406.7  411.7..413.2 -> 1.07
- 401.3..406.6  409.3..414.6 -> 0.95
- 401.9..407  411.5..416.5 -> 0.98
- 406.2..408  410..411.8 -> 1.06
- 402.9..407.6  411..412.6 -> 1.10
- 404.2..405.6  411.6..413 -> 1.04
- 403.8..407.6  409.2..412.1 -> 1.00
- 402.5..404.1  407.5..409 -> 1.01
